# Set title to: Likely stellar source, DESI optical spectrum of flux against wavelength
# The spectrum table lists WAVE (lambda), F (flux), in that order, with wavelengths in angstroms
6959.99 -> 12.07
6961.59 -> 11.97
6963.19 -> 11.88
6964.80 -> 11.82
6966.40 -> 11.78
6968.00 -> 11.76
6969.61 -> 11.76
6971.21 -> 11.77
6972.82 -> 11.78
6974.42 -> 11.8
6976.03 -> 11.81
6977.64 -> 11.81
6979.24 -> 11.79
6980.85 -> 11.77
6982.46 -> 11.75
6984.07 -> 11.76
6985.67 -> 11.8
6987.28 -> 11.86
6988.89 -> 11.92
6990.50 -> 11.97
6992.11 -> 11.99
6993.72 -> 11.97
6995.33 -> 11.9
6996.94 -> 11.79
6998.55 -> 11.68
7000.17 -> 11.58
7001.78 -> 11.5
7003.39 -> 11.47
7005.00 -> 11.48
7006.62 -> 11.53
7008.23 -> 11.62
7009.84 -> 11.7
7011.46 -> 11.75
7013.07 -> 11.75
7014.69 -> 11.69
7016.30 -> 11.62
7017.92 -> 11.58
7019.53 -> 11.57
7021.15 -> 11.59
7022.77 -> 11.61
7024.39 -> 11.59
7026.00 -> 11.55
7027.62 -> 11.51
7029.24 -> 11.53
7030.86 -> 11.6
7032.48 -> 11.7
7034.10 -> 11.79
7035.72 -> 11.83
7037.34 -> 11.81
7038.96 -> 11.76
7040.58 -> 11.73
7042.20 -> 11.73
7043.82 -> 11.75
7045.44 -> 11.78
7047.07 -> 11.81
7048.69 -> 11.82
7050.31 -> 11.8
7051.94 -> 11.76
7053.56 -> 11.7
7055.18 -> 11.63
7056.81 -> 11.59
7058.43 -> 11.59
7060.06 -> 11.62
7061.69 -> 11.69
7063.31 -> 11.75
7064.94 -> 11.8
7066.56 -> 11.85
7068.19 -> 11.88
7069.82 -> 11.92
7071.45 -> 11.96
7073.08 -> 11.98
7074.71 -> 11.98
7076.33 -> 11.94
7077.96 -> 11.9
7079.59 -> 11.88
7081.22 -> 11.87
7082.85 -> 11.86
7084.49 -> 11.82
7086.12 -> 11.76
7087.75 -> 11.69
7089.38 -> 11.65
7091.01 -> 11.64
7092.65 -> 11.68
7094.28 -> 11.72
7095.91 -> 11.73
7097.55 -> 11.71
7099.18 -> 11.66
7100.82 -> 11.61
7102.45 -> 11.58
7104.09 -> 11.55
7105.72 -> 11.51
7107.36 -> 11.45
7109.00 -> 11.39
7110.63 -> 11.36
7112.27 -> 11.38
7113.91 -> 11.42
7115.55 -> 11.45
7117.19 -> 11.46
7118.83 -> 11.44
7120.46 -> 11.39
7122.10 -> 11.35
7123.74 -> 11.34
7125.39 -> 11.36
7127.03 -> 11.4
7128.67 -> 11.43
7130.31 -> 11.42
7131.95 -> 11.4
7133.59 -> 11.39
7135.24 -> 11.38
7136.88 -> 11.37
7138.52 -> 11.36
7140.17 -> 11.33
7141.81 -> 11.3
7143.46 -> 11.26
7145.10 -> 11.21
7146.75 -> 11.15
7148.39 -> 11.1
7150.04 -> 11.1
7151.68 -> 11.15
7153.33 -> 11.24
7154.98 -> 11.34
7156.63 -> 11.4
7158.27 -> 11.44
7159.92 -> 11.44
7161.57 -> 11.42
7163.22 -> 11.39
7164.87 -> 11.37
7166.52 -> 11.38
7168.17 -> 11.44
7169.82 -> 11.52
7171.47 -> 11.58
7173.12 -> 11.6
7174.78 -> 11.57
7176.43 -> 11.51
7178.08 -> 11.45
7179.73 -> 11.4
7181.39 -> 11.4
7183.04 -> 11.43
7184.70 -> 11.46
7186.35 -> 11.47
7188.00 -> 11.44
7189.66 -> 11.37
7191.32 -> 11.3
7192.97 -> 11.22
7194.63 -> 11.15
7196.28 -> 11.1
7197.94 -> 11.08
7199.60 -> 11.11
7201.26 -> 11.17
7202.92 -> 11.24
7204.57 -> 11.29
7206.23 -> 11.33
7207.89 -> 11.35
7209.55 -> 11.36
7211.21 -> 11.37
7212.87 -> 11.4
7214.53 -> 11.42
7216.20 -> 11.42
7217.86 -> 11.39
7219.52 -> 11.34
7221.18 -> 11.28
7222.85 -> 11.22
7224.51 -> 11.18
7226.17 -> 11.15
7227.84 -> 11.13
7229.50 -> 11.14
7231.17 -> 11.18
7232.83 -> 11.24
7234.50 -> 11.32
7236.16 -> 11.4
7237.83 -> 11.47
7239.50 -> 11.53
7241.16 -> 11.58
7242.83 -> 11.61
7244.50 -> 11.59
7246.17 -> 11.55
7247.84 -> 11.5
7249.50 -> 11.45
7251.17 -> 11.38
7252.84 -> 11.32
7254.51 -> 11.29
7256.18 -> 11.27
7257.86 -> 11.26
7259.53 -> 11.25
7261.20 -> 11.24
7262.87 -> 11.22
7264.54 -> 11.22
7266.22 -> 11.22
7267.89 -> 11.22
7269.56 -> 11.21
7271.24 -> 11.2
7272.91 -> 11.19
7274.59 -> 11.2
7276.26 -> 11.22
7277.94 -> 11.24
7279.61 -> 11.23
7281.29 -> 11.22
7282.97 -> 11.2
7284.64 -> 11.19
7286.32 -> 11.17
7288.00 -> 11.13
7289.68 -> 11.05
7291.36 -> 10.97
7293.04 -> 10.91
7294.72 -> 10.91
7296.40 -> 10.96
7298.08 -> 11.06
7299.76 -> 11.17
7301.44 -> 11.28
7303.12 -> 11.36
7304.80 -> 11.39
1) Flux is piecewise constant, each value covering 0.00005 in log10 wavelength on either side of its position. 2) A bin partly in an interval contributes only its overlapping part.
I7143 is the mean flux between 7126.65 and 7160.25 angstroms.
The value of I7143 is 11.3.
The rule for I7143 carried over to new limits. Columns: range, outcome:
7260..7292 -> 11.2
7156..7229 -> 11.4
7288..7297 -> 11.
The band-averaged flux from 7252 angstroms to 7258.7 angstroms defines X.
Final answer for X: 11.3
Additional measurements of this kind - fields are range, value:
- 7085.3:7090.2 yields 11.7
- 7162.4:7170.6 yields 11.4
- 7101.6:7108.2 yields 11.5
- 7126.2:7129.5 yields 11.4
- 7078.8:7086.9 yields 11.8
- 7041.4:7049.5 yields 11.8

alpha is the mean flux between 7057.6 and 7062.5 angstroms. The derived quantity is 11.6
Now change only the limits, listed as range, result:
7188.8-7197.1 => 11.2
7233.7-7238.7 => 11.4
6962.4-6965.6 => 11.8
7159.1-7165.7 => 11.4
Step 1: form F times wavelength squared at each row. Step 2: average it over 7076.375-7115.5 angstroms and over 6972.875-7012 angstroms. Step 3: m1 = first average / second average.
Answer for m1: 1.02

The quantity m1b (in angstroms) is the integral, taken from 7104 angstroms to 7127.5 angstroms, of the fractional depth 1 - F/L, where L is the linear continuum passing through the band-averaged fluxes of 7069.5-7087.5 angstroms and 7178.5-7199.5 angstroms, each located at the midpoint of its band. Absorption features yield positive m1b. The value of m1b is 0.6 angstroms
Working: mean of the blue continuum 11.9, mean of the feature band 11.4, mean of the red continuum 11.3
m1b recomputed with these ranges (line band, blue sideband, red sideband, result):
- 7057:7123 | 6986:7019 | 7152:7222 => -0.7 angstroms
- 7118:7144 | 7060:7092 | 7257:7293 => 0.6 angstroms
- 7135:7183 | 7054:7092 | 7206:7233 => 0.5 angstroms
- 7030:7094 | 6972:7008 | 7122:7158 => -1.3 angstroms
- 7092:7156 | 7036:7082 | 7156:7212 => 0.9 angstroms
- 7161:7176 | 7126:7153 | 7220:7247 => -0.2 angstroms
